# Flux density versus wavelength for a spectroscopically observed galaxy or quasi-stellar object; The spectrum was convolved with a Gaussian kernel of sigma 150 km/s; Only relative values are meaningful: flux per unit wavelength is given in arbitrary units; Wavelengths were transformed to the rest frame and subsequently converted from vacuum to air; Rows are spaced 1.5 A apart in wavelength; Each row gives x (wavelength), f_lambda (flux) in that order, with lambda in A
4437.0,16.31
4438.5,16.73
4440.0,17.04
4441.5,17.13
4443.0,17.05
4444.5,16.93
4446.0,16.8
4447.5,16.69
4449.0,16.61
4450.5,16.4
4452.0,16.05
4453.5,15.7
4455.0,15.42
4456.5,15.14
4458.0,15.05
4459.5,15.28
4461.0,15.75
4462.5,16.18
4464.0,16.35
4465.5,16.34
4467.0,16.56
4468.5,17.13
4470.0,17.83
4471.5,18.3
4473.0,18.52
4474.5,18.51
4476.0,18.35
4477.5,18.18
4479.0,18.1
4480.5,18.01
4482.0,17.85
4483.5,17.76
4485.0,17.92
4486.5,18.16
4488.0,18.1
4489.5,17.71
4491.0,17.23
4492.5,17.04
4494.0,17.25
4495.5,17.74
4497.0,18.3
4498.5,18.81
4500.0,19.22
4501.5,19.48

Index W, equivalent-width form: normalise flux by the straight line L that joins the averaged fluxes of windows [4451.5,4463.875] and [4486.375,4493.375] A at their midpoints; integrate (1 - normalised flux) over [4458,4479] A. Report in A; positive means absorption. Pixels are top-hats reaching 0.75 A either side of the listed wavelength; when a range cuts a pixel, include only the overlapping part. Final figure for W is -1.1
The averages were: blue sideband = 15.6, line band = 17.1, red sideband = 17.6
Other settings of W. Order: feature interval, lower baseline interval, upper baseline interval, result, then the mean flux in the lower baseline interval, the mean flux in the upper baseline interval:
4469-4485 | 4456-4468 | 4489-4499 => -1.3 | 15.9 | 17.7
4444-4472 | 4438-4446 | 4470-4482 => 2.0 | 17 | 18.2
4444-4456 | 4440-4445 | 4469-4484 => 0.7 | 17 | 18.1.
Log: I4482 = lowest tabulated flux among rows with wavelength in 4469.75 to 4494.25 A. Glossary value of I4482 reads 17.04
